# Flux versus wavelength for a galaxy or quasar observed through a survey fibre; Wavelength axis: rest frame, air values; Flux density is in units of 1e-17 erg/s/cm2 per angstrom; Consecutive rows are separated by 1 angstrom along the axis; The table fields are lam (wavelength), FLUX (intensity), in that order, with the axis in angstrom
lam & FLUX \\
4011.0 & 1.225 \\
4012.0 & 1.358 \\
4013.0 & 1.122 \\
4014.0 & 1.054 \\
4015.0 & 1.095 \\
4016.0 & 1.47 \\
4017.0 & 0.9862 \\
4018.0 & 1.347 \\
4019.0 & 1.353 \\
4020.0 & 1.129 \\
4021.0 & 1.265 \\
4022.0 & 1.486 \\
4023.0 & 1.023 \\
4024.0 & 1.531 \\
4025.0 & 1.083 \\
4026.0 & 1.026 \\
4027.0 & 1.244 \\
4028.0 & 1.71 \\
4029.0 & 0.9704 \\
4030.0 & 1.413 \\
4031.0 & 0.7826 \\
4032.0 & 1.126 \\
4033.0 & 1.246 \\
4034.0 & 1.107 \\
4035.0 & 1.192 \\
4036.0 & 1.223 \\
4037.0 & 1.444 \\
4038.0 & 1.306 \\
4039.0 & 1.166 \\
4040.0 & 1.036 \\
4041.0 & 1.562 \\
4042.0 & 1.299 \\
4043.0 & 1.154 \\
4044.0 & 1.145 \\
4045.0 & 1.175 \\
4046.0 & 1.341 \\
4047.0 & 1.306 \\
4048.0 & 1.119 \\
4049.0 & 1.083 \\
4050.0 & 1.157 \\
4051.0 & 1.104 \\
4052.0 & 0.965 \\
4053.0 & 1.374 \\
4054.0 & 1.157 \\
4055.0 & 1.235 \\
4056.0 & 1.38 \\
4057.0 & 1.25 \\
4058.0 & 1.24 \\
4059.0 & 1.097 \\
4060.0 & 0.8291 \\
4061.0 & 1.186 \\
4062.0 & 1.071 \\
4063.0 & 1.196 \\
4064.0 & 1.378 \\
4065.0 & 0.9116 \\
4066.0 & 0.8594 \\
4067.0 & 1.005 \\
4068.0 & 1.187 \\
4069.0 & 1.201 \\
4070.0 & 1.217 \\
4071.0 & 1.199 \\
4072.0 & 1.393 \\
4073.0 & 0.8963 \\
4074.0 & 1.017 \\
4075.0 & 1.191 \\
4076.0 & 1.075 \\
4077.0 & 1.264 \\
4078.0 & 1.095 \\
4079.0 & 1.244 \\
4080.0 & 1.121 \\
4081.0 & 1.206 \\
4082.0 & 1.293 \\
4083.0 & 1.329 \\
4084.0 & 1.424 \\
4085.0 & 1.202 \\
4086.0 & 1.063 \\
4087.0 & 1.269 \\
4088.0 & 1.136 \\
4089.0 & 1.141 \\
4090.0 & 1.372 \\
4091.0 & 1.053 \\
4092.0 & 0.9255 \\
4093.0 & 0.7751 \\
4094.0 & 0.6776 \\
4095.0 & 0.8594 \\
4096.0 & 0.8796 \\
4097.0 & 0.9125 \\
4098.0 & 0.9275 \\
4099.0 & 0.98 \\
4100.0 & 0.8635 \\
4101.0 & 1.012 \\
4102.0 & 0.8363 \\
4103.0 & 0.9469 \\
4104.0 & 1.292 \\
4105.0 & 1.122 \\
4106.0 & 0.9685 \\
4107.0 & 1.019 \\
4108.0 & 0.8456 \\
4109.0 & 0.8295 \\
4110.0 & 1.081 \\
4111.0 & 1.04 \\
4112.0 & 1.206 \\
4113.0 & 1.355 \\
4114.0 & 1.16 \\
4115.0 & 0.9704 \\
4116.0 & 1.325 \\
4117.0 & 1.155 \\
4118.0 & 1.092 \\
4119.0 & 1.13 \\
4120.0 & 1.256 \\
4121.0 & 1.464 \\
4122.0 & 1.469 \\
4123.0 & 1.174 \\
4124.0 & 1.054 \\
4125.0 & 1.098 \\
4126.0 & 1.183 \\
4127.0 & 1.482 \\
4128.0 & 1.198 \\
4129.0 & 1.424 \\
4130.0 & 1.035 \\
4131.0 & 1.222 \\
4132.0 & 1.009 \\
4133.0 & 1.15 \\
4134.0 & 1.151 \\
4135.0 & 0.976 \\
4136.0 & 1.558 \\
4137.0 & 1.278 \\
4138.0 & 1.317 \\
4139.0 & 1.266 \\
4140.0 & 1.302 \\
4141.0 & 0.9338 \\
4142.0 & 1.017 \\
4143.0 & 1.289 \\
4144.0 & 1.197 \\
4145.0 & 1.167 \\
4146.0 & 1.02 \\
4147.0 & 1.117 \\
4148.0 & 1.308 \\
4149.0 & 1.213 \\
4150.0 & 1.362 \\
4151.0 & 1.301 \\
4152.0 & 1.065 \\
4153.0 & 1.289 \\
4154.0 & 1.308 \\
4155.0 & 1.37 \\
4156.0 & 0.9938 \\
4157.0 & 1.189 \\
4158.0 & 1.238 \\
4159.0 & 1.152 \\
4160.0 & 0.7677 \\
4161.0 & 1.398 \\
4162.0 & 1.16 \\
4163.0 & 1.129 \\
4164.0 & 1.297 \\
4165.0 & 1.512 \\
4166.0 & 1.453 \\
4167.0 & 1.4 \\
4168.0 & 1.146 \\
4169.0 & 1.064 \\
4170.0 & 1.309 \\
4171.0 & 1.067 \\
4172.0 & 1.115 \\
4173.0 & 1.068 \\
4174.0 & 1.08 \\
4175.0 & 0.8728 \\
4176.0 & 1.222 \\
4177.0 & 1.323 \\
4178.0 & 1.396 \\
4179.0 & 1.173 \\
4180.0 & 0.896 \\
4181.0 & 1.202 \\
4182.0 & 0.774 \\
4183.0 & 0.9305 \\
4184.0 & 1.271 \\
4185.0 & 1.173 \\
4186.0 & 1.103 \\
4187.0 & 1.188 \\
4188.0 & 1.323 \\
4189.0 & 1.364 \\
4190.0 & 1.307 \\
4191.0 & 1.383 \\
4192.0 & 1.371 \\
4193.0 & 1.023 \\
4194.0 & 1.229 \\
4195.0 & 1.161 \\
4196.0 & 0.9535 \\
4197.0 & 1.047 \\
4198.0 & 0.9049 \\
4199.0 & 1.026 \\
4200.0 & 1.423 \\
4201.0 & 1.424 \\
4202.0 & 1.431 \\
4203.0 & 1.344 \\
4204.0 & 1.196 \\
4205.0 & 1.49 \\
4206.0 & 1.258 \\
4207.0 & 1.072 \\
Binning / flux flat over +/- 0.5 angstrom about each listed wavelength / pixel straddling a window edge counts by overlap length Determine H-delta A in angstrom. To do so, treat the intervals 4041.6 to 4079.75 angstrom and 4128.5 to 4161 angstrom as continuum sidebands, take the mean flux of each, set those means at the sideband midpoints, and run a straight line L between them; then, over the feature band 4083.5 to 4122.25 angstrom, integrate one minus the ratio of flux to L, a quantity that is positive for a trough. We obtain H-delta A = 3.3 angstrom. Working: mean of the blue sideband 1.16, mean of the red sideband 1.19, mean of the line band 1.08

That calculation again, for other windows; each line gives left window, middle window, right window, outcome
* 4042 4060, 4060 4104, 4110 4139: 3.99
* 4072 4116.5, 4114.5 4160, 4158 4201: -3.06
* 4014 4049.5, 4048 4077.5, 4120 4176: 1.87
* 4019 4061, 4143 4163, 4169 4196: -0.36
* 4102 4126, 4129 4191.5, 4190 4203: -0.94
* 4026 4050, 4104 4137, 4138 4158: 1.03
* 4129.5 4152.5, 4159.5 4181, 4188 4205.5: 0.55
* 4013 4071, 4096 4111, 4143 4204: 2.76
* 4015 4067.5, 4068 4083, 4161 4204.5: 0.22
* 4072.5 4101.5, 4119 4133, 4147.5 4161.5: -0.92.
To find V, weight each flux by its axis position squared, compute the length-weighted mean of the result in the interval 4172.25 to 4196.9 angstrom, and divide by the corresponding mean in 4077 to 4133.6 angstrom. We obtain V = 1.1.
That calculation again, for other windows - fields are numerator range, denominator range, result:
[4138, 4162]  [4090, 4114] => 1.23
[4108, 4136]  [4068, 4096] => 1.06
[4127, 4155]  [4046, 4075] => 1.10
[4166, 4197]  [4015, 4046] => 1.02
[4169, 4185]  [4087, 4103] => 1.20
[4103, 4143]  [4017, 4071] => 1.02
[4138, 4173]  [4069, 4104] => 1.15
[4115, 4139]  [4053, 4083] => 1.09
